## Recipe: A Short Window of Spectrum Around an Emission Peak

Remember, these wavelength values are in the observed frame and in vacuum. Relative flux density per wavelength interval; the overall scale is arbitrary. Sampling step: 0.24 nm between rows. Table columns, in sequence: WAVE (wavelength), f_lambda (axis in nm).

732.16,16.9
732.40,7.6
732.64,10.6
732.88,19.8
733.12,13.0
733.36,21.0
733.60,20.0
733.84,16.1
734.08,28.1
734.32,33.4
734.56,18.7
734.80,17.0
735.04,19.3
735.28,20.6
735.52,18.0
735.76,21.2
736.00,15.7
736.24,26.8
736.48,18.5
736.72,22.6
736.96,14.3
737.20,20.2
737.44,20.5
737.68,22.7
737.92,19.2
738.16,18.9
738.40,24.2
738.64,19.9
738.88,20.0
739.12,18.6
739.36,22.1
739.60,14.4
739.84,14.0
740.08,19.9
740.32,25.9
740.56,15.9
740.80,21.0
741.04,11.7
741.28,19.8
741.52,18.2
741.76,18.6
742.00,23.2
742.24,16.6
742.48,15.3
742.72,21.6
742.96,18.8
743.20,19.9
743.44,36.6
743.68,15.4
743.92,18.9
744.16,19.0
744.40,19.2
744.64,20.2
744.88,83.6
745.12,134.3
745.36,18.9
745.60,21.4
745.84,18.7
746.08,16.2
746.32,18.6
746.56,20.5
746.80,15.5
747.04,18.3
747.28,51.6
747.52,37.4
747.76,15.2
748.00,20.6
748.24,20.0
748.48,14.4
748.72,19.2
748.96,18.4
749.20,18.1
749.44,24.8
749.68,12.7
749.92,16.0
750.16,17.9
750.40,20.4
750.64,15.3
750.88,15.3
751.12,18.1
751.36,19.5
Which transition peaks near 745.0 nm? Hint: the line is H-alpha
